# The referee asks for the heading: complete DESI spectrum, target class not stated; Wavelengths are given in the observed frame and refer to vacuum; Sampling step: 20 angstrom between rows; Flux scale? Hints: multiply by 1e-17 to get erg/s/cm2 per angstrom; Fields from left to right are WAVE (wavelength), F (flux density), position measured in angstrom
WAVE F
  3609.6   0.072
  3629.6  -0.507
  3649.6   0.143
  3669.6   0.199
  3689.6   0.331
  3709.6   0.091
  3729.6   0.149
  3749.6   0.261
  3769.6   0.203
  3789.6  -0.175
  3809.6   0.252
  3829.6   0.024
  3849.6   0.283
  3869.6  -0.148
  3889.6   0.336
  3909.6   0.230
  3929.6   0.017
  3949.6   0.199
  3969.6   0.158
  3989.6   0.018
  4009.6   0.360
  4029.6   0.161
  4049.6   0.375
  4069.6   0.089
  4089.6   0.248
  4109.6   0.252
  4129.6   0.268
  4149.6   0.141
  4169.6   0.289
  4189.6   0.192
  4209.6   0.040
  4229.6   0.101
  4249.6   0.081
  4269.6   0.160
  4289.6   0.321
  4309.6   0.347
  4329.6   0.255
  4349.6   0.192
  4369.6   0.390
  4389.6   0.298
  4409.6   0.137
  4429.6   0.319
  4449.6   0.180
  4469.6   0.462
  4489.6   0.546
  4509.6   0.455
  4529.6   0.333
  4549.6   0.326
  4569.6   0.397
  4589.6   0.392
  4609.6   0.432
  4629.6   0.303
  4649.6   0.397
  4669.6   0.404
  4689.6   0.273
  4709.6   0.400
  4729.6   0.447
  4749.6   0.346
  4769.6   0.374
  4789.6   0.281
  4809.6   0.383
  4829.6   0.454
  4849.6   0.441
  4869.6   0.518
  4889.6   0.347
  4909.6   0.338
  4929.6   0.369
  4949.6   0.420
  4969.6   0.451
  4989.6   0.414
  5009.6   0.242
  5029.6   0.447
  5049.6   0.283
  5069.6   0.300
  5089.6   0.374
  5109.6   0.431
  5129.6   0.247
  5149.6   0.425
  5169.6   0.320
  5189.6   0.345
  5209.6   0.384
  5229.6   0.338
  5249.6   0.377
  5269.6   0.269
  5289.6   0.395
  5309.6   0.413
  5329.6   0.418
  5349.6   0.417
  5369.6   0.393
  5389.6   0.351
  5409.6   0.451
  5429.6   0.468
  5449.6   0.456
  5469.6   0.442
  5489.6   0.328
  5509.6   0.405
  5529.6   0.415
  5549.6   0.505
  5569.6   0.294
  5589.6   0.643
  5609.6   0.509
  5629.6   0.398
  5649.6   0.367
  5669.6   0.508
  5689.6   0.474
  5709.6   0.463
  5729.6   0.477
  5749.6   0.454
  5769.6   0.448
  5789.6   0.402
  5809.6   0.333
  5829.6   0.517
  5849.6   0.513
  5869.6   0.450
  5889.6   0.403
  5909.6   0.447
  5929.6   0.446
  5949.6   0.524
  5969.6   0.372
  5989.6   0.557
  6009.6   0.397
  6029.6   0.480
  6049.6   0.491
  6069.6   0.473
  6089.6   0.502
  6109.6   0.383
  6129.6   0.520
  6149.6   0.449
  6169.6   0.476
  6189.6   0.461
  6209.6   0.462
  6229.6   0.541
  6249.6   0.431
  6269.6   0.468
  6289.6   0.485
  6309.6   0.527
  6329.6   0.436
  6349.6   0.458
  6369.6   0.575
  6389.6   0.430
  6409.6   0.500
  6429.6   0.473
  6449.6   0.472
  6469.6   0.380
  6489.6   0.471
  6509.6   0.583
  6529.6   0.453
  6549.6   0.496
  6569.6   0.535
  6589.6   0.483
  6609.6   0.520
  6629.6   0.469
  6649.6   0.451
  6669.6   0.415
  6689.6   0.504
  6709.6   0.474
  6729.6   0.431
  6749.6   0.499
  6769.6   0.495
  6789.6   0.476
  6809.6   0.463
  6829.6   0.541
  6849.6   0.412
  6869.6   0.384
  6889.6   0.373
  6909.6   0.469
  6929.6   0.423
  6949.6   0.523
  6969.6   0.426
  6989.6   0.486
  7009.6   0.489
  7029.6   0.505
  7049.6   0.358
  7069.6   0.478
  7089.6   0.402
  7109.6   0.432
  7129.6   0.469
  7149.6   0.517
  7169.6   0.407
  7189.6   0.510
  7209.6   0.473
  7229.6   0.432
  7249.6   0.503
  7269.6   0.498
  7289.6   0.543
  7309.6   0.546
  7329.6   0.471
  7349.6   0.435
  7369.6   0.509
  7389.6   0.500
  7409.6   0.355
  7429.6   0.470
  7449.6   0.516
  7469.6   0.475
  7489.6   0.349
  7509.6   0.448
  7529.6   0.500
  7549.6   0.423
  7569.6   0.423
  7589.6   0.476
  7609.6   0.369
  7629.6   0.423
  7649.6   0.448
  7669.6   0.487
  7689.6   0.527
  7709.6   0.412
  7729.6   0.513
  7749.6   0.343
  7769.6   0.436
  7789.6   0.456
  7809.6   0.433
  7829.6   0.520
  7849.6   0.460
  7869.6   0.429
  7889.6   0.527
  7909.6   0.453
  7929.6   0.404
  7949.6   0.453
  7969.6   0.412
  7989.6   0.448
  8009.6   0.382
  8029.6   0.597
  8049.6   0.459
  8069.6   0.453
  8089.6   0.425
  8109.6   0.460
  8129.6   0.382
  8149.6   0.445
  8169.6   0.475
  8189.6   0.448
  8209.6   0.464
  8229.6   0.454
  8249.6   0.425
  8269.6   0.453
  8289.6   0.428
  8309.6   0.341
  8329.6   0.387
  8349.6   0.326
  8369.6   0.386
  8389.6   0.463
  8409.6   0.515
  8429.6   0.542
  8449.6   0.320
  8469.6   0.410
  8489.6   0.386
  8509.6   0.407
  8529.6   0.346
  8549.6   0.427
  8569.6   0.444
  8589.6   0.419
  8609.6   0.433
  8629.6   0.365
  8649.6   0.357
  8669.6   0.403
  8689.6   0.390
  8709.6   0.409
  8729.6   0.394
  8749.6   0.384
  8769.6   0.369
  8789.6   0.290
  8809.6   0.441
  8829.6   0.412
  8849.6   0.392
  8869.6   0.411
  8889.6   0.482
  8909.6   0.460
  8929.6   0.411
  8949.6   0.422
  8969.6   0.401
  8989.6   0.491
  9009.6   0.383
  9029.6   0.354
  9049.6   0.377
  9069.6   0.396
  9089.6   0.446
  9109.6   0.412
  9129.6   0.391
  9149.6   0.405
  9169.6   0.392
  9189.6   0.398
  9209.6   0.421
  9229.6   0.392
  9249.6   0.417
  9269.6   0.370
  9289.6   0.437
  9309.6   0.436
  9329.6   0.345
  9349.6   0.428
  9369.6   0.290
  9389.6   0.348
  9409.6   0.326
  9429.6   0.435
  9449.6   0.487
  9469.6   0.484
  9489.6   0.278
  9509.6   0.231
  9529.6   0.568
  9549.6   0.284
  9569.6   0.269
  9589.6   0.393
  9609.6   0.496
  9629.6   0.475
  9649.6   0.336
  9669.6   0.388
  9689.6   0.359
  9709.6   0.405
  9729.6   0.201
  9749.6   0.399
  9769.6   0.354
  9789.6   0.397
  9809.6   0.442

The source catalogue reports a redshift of -0.001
